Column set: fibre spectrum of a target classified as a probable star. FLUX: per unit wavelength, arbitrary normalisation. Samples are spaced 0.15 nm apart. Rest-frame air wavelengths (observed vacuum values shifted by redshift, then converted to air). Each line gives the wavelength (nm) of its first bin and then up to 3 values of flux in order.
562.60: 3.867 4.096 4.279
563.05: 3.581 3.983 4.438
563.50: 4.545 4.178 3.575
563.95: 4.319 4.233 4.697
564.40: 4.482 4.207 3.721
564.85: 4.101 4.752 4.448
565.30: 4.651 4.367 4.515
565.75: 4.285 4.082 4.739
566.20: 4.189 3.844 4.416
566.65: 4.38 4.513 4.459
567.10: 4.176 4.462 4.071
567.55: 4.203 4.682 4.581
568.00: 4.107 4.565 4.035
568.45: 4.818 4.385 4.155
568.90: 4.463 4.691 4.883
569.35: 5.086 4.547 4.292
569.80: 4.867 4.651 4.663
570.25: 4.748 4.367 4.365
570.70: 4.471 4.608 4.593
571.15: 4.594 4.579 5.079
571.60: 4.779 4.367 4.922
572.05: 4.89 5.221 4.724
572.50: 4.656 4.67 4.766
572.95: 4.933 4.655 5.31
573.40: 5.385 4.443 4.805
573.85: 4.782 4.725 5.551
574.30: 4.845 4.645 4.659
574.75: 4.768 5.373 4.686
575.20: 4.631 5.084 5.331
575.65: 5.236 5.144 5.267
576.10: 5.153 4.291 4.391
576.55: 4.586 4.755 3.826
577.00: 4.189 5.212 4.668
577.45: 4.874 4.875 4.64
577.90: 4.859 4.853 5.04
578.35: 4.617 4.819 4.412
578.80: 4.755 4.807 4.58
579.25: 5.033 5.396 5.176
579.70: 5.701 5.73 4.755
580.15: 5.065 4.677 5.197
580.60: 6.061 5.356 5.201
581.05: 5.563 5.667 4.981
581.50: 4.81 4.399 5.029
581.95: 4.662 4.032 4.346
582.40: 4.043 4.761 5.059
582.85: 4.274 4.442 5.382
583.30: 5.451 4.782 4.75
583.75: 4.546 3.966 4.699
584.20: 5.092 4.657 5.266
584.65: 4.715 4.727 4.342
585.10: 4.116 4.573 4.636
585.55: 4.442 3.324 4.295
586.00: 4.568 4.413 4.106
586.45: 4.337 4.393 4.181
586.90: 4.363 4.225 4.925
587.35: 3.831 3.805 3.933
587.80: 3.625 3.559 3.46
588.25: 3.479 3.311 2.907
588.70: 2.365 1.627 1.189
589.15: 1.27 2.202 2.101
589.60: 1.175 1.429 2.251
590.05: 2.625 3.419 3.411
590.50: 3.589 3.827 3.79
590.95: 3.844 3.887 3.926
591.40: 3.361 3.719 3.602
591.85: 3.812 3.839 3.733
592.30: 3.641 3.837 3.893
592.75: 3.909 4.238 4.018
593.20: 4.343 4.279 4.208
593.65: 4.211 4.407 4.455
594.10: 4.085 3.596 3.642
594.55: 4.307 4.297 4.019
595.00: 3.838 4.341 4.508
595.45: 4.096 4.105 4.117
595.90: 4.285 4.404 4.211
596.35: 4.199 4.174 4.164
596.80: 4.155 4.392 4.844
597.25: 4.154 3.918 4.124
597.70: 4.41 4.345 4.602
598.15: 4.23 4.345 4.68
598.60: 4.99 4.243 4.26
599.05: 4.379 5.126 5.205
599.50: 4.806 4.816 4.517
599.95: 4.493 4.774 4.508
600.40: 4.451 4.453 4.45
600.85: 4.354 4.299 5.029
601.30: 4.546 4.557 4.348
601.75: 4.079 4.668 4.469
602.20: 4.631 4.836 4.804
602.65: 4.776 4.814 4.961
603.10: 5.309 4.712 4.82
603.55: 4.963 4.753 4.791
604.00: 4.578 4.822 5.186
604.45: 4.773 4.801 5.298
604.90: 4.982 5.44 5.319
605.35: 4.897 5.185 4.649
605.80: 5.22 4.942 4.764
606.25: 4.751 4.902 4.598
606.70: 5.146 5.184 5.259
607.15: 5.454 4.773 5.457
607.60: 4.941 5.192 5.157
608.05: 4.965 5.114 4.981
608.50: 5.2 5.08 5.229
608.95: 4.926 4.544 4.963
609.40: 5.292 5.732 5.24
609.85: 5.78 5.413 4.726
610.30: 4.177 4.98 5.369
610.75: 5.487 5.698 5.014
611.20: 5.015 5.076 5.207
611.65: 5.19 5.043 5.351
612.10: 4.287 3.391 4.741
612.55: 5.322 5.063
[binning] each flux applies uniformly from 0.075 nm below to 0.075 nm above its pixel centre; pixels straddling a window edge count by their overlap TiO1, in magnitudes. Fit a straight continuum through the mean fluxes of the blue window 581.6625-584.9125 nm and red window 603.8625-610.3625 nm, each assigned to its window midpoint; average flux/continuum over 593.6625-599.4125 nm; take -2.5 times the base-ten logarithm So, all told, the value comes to 0.14 mag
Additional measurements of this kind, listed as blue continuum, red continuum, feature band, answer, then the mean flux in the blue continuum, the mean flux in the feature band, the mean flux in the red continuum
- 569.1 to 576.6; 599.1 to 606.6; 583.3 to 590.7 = 0.279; 4.8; 3.71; 4.78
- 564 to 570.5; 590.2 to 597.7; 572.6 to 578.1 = -0.125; 4.43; 4.83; 4.03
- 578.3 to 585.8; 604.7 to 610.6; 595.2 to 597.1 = 0.165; 4.82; 4.26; 5.08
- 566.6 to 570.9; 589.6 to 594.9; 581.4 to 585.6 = -0.161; 4.49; 4.65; 3.72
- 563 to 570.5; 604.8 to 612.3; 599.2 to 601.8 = 0.077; 4.39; 4.59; 5.06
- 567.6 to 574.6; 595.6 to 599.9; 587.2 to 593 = 0.363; 4.69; 3.22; 4.43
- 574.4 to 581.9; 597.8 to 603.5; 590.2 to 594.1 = 0.211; 4.94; 3.91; 4.63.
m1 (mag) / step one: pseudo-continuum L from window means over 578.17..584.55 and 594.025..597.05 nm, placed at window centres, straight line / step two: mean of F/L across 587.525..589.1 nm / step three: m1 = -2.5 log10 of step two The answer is 0.47 mag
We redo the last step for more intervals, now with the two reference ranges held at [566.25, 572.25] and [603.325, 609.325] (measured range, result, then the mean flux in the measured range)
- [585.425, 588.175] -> 0.16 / 4.11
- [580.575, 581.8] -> -0.12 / 5.21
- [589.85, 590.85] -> 0.41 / 3.29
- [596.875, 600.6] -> 0.09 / 4.52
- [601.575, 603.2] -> 0.05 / 4.71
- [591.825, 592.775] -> 0.26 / 3.8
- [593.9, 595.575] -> 0.18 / 4.1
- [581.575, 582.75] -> 0.04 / 4.53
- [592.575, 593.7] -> 0.17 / 4.15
